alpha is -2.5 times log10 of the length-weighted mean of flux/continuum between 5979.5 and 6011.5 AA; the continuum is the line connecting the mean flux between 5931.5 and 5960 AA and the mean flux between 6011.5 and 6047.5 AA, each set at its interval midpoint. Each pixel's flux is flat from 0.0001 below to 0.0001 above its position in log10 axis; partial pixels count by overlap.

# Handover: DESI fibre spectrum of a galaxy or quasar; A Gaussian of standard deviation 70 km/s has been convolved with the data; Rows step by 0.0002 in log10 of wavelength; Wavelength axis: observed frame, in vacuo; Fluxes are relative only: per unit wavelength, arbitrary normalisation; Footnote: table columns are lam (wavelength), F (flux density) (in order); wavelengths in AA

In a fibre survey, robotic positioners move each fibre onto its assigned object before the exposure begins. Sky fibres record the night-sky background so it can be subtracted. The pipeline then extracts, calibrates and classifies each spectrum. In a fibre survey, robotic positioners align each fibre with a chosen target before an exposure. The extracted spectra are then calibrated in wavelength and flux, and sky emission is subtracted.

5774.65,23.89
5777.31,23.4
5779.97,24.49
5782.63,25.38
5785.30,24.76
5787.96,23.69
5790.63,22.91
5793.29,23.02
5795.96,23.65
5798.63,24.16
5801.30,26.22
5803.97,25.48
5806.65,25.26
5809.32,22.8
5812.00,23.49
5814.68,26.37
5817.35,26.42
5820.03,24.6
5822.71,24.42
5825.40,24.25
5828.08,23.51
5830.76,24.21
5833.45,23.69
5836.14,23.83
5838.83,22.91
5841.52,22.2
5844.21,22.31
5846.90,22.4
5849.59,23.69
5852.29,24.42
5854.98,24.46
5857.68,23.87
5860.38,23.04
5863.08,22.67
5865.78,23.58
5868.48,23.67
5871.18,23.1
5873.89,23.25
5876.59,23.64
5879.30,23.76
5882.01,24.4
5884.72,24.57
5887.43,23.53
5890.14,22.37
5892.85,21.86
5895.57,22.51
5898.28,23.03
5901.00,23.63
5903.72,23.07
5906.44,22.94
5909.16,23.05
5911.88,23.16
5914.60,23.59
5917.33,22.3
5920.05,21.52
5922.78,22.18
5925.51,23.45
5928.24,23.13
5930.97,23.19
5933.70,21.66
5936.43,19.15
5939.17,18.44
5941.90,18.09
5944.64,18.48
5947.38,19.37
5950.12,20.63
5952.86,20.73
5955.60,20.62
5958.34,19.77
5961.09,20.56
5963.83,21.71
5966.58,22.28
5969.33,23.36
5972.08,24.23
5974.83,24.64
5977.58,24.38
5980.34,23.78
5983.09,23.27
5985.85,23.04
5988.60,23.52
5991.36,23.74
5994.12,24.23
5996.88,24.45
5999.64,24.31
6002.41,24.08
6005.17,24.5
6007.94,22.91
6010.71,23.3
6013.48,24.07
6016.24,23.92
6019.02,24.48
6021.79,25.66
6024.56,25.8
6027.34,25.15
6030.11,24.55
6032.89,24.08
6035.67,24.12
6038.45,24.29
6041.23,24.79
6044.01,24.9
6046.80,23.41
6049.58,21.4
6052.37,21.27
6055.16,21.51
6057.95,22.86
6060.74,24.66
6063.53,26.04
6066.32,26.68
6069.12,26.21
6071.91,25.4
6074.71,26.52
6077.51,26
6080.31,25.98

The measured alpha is -0.05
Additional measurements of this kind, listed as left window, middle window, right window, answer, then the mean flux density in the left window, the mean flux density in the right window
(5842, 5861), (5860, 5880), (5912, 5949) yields -0.02 mag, 23.4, 21.2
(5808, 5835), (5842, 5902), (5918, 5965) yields -0.02 mag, 24.4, 20.8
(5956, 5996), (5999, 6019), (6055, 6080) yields 0.00 mag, 23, 25.3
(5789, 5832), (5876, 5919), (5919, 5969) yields -0.05 mag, 24.4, 20.9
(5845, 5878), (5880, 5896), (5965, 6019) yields 0.01 mag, 23.5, 23.8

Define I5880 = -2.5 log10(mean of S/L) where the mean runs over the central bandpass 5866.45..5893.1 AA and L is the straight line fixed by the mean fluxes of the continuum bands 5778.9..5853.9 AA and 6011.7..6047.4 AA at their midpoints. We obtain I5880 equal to 0.03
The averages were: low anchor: 24.1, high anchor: 24.6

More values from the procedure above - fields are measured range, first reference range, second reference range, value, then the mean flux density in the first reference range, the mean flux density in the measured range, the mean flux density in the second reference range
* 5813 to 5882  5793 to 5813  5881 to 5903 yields 0.00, 24.3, 23.8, 23.2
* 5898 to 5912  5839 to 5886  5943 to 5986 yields -0.02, 23.5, 23.1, 21.9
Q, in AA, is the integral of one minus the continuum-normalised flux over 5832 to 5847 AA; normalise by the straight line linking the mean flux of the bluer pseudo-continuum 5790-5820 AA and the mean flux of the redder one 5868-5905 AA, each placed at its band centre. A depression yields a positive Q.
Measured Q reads 0.7 AA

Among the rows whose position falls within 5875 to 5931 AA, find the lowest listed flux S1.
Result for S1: 21.52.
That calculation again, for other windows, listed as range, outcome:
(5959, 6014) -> 20.56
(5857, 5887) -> 22.67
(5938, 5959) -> 18.09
